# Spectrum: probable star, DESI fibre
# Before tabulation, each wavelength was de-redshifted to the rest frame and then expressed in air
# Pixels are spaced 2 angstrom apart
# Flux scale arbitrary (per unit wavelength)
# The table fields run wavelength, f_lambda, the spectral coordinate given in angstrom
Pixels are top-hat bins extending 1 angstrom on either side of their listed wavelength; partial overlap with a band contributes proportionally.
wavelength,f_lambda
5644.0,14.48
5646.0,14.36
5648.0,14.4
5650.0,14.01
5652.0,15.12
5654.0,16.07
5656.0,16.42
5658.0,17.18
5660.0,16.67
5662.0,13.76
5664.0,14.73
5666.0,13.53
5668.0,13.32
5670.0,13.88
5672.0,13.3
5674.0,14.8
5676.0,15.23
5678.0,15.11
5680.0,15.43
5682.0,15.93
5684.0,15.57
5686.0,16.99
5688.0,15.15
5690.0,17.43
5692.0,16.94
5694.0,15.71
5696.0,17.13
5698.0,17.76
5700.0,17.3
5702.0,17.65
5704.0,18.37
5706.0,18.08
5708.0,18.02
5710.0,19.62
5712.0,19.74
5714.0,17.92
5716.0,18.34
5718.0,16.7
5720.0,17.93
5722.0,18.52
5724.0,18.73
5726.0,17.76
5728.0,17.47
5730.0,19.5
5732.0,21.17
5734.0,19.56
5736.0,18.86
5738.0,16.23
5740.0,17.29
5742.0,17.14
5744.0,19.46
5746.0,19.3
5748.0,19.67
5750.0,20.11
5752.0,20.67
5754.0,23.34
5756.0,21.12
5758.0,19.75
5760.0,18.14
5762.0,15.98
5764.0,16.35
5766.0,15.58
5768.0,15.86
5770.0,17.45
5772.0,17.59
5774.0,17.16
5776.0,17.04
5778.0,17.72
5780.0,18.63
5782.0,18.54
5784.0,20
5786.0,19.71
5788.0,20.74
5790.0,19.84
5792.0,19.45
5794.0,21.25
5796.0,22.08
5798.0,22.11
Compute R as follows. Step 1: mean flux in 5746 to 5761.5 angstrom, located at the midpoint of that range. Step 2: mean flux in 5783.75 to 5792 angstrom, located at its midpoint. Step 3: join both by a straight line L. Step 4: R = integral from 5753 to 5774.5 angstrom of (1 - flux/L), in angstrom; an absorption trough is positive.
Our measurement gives 2.2 angstrom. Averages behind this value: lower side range 20.2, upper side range 20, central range 18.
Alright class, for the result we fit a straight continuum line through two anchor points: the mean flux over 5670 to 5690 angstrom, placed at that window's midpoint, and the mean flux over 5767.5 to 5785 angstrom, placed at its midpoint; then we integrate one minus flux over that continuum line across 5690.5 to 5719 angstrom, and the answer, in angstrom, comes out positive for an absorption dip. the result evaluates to -3.3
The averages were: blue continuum 15.3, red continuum 17.8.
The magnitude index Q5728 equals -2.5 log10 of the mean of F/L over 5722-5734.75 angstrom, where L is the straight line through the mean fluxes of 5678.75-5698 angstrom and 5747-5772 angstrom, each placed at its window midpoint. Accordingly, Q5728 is -0.081 mag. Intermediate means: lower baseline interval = 16.3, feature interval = 19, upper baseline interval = 18.6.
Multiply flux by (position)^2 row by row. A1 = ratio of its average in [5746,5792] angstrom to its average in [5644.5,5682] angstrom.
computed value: 1.31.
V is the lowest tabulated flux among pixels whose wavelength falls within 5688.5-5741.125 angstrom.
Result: 15.71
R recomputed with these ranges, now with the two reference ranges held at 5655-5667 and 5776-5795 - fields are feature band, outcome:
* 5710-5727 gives -1.0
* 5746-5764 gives -1.2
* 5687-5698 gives -0.1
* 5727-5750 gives -1.1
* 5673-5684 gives 0.4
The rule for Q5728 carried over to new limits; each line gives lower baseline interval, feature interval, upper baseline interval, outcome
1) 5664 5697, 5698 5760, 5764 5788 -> -0.14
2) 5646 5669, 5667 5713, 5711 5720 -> 0.02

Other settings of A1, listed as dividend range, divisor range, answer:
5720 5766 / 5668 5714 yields 1.16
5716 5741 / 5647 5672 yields 1.26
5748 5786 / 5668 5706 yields 1.18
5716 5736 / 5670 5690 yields 1.23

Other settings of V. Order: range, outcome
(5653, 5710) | 13.3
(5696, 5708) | 17.13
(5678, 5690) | 15.11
